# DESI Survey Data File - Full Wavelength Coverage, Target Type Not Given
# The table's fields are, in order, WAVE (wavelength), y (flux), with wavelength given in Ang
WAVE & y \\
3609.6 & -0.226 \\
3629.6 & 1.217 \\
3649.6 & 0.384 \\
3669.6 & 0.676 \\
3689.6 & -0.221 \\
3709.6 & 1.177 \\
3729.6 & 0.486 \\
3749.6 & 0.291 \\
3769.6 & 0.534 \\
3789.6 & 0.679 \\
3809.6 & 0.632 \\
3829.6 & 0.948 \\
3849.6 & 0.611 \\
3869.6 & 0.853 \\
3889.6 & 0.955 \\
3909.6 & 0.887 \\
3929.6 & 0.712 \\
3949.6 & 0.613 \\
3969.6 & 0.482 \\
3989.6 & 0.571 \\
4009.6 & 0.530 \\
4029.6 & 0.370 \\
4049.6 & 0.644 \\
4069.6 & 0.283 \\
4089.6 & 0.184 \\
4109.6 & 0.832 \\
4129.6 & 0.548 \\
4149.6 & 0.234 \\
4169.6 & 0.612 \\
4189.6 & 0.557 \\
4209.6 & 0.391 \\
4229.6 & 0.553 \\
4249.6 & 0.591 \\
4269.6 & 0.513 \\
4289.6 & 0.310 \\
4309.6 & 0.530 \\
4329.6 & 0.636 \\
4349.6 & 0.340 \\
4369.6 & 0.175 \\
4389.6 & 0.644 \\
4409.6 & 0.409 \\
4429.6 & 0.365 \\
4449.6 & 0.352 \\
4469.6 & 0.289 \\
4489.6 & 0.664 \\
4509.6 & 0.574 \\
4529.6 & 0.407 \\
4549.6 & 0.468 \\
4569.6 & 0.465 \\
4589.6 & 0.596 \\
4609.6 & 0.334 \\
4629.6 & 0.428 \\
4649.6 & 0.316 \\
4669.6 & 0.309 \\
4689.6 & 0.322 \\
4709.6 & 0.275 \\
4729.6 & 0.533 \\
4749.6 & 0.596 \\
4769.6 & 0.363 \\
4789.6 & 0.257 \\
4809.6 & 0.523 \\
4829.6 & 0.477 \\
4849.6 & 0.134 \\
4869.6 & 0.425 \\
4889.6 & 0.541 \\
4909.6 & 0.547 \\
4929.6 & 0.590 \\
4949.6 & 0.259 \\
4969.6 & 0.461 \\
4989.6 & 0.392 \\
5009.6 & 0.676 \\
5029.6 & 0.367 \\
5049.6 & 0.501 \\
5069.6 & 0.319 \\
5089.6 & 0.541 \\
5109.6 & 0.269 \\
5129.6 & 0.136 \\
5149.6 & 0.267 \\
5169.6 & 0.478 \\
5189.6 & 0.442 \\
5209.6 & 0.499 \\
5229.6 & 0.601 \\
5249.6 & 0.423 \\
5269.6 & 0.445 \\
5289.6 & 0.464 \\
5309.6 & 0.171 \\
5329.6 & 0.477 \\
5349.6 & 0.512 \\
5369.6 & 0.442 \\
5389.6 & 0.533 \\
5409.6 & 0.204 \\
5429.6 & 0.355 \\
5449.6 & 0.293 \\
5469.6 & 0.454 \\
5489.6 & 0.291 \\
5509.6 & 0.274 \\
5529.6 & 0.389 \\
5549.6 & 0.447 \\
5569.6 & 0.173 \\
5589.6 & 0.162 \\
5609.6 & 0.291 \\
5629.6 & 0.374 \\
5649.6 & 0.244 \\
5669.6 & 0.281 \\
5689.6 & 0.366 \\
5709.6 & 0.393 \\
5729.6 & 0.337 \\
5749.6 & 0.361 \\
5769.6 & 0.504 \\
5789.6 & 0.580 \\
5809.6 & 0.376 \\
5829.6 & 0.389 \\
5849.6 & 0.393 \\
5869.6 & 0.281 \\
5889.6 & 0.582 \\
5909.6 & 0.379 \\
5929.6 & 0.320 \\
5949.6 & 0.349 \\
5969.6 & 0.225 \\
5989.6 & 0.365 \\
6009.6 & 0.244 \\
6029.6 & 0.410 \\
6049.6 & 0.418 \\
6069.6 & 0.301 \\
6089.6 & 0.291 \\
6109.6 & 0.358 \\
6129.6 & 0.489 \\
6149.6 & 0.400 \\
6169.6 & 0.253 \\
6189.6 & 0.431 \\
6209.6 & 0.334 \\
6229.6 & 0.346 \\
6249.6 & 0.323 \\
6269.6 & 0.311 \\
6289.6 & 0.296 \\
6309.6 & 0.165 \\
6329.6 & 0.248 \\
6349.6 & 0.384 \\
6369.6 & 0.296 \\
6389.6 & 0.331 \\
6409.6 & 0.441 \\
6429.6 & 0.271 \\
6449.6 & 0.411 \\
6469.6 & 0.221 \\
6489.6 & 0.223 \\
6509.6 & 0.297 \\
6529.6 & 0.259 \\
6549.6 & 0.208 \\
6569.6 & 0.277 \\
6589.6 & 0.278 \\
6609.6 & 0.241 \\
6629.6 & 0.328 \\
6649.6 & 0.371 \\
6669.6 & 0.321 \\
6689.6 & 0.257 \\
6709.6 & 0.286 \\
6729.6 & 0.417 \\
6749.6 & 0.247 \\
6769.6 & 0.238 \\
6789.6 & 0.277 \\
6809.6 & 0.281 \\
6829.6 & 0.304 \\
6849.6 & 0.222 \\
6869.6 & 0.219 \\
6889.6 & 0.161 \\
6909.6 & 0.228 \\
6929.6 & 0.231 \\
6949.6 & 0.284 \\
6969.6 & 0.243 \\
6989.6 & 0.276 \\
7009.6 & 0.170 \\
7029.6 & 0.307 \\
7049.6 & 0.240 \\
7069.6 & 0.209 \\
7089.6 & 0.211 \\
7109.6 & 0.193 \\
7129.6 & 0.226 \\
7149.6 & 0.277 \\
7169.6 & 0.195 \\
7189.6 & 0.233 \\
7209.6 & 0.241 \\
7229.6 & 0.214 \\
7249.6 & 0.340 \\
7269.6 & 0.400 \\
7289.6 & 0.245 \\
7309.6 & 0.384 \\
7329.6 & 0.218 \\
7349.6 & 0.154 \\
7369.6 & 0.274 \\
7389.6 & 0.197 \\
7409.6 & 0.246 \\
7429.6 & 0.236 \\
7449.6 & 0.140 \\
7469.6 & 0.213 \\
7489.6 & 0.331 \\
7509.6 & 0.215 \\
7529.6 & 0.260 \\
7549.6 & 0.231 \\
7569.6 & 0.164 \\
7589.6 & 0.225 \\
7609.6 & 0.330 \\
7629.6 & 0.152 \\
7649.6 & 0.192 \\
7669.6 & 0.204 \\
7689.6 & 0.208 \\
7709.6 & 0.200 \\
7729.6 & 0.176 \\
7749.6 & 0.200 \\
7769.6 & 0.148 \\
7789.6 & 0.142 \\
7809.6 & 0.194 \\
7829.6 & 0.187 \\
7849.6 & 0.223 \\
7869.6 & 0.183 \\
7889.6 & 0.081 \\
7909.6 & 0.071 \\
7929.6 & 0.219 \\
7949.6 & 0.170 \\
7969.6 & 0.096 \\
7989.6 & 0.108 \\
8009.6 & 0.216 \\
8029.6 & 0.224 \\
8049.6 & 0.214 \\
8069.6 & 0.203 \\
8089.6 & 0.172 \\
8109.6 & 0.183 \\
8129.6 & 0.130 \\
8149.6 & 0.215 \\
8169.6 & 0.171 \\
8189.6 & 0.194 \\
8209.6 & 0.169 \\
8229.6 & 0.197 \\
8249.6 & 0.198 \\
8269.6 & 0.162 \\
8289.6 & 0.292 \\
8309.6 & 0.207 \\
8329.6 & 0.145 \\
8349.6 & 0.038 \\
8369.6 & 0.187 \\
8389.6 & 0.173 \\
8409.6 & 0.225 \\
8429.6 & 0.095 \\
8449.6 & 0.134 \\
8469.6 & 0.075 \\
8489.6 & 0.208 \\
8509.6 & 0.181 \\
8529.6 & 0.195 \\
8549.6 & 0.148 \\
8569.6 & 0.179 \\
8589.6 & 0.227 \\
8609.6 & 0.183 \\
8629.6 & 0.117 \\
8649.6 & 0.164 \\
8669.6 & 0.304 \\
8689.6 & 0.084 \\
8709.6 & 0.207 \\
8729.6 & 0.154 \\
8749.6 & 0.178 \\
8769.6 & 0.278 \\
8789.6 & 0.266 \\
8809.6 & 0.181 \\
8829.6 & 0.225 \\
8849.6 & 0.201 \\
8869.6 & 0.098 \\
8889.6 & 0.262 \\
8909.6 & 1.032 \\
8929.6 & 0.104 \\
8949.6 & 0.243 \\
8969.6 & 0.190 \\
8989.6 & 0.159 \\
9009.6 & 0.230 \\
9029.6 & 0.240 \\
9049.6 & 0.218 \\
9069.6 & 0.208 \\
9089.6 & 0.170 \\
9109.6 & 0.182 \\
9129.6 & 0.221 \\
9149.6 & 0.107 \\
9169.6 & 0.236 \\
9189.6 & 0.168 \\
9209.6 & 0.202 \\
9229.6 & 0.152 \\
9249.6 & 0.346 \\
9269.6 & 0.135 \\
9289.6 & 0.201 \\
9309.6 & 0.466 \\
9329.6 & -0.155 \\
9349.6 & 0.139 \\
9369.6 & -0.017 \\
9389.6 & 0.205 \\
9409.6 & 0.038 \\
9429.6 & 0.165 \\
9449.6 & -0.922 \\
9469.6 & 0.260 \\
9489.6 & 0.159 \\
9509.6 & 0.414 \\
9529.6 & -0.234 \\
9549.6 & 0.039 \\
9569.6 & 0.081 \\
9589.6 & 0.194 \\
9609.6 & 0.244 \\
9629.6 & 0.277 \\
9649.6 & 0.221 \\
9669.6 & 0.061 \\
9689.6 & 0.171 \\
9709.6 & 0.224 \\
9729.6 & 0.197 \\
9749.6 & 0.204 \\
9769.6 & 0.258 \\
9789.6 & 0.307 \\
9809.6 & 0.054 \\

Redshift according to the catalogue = 1.389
